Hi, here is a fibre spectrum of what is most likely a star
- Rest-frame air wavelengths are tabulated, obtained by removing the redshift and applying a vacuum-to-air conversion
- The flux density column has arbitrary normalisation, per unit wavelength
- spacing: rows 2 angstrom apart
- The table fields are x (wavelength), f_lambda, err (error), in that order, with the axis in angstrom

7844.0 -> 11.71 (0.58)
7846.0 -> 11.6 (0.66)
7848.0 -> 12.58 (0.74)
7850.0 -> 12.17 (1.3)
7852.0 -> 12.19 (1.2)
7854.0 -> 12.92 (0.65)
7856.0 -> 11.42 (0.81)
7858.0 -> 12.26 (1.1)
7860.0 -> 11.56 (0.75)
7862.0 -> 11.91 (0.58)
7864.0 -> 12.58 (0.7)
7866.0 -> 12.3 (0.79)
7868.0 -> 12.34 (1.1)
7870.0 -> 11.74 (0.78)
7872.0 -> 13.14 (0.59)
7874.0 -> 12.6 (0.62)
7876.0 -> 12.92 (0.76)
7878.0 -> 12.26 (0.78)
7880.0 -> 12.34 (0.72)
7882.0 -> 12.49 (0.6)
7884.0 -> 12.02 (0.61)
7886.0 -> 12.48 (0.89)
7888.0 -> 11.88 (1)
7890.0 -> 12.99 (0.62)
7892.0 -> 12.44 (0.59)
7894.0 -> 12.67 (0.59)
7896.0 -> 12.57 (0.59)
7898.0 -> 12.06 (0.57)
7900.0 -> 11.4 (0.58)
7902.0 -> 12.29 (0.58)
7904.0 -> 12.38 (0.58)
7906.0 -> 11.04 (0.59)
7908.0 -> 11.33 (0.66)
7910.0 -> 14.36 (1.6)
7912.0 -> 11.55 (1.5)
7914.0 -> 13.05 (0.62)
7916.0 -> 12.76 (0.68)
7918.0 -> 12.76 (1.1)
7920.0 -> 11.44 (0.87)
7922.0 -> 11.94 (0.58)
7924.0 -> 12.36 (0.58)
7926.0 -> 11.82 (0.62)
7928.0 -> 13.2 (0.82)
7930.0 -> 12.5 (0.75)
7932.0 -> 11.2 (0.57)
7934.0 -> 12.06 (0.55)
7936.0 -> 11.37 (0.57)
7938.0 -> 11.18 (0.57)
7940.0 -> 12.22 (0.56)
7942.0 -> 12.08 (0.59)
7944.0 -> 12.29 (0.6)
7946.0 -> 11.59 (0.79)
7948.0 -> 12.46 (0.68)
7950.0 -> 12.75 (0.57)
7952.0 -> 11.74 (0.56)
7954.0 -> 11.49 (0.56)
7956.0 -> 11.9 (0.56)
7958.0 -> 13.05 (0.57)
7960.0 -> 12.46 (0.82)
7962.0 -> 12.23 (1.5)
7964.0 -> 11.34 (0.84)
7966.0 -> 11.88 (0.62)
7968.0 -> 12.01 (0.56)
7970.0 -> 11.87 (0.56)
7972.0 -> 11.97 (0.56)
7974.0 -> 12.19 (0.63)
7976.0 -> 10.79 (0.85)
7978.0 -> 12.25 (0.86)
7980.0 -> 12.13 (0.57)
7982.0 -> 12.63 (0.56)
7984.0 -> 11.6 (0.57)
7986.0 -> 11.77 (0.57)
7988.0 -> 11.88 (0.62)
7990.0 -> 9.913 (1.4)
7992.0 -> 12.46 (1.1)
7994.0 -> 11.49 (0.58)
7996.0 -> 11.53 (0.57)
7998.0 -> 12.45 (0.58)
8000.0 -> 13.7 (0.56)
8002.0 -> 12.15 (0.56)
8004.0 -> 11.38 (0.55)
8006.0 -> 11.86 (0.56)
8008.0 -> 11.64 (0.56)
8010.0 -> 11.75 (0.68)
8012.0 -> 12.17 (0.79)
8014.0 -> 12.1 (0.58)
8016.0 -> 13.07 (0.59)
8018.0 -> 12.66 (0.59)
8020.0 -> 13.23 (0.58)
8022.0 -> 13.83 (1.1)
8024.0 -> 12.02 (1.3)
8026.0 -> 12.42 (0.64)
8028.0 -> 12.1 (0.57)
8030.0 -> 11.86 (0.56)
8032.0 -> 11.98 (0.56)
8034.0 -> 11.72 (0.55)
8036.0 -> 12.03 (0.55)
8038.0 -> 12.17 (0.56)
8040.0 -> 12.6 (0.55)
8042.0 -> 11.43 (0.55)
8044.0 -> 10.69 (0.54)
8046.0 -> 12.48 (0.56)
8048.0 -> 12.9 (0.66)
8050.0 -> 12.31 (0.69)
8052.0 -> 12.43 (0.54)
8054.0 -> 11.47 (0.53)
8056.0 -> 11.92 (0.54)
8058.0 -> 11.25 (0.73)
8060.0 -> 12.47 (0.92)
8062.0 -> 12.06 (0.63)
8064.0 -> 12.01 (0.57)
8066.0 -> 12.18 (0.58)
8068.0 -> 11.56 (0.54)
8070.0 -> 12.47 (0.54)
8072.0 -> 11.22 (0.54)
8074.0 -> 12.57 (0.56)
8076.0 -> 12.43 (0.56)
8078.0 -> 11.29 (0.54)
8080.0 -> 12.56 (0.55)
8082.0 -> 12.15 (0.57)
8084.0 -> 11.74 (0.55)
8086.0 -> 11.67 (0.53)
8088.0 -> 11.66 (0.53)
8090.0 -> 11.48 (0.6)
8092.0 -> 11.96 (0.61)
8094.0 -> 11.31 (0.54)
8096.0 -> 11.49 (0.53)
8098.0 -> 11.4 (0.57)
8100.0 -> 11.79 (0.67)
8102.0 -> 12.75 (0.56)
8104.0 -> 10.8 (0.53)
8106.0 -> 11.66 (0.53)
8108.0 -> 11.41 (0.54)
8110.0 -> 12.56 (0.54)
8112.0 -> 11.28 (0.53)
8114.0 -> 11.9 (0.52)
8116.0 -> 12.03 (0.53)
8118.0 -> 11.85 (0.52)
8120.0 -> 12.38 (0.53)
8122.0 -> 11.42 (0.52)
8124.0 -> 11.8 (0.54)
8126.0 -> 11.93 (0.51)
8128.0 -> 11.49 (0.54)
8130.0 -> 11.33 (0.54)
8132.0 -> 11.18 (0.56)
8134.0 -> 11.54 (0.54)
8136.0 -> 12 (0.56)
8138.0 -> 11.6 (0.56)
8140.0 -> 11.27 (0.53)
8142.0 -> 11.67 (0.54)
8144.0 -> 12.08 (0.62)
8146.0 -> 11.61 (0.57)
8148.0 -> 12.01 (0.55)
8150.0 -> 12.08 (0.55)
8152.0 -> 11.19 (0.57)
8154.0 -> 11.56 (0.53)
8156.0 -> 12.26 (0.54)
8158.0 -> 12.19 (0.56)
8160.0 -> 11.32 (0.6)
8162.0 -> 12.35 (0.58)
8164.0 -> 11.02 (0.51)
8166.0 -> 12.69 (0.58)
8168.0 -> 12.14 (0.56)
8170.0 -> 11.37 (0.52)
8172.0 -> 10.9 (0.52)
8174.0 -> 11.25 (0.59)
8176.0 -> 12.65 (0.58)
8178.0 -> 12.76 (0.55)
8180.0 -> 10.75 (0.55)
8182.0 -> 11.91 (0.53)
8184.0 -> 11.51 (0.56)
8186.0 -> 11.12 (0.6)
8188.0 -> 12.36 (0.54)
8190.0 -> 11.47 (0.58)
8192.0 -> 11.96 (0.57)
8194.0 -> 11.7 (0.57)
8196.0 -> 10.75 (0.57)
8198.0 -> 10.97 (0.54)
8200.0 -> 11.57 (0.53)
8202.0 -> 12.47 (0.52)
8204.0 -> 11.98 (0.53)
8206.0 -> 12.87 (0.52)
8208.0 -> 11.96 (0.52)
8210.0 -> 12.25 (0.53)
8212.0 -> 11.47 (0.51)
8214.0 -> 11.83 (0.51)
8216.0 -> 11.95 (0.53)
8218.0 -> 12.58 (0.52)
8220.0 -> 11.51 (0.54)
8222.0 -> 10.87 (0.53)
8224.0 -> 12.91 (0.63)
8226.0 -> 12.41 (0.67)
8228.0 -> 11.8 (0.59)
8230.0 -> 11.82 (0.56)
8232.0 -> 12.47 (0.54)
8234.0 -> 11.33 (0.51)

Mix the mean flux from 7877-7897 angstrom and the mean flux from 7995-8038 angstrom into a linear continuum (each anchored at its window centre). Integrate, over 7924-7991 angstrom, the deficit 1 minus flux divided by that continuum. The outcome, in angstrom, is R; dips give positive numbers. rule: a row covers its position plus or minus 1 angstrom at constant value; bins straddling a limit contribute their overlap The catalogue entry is 2.1 angstrom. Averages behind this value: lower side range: 12.4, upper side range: 12.3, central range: 11.9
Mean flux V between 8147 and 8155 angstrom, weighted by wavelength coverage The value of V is 11.7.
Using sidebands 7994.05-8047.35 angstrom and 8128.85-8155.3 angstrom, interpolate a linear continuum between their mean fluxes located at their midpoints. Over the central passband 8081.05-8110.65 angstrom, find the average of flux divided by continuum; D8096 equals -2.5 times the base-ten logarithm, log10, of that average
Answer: 0.01 mag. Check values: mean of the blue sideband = 12.2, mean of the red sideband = 11.6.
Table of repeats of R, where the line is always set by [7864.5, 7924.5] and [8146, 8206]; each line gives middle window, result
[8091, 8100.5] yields 0.27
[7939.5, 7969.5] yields 0.28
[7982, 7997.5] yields 0.66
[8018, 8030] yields -0.58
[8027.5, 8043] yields 0.08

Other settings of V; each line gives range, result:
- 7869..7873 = 12.4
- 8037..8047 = 11.9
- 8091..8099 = 11.5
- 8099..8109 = 11.7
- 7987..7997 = 11.5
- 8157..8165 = 11.7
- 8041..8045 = 11.1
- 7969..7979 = 11.8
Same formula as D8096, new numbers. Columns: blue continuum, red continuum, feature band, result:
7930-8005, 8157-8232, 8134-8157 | 0.01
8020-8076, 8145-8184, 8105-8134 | 0.02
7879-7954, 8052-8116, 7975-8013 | 0.01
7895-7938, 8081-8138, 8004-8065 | -0.02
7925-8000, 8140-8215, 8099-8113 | 0.01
